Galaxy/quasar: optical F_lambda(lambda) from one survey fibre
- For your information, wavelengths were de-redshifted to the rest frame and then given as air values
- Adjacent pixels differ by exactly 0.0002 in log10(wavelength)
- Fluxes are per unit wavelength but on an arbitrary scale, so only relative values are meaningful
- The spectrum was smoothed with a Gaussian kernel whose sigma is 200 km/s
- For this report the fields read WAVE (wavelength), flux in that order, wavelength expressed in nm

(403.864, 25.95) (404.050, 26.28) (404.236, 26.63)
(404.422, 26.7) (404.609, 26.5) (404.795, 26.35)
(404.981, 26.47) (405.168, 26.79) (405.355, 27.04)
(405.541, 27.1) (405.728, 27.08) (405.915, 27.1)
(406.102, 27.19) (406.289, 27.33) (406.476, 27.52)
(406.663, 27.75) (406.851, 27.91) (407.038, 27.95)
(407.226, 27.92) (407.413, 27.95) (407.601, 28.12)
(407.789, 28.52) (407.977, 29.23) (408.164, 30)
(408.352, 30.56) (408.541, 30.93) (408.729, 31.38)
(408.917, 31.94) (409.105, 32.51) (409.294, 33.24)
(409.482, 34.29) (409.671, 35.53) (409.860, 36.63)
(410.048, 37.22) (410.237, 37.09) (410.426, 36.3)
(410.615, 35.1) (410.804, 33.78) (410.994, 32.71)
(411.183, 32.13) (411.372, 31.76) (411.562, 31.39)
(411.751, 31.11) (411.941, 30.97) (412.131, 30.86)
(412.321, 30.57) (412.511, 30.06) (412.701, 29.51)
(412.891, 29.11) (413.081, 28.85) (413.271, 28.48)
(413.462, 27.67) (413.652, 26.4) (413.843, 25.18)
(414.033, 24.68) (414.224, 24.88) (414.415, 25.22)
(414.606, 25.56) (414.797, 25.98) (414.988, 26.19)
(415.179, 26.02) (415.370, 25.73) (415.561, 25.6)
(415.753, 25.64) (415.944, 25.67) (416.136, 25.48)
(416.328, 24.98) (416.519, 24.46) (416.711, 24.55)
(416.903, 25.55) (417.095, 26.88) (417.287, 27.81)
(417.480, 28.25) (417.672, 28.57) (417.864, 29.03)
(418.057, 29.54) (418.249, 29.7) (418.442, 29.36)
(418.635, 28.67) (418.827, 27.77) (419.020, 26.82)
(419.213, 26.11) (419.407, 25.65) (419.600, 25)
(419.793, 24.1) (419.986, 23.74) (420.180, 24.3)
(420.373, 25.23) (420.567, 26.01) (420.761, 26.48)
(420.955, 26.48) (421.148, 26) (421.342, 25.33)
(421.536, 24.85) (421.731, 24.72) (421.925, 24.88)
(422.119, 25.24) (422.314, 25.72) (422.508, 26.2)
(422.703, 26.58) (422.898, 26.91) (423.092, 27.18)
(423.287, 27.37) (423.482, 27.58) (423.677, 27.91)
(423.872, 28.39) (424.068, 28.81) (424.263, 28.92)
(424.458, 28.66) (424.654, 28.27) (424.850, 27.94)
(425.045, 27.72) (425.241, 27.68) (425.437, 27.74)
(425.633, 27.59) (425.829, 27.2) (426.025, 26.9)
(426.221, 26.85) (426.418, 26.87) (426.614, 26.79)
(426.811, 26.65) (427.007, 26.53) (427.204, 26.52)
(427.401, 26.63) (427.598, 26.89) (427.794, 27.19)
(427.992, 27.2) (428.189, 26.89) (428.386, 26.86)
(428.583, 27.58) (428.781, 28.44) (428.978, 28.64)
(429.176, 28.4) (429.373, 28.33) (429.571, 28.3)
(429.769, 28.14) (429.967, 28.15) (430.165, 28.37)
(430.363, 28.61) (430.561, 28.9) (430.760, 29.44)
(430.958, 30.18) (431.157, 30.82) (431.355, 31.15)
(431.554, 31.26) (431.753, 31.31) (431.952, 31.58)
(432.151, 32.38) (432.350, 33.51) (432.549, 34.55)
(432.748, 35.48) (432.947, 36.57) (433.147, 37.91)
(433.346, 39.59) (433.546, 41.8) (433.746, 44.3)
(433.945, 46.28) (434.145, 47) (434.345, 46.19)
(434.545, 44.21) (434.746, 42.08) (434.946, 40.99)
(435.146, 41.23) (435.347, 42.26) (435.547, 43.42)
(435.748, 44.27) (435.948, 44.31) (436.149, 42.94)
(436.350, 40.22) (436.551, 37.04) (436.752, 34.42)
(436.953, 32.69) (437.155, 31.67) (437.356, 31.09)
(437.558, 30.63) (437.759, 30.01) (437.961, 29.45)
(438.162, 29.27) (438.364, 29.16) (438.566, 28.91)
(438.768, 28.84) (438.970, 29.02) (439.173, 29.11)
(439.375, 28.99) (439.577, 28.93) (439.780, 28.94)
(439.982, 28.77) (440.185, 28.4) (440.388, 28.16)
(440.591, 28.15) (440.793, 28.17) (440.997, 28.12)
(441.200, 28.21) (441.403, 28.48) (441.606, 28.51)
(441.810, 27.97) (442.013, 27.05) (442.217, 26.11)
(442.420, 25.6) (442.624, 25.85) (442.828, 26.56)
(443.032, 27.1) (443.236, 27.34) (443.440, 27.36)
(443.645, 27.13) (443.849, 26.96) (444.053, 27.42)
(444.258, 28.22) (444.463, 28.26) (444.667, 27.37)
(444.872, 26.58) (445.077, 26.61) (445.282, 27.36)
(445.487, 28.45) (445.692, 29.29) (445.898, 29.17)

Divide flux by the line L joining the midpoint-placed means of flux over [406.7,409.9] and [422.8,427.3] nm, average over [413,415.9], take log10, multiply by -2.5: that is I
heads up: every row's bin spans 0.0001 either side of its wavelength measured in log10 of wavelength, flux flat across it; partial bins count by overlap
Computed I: 0.13 mag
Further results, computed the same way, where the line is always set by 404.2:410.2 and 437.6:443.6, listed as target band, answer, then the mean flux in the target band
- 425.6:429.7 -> 0.05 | 27.3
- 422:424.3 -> 0.06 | 27.2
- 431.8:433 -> -0.19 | 33.8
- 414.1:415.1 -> 0.14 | 25.5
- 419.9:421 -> 0.15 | 25.3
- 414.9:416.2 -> 0.13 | 25.8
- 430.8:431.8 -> -0.08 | 30.8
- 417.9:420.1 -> 0.08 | 27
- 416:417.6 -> 0.12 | 26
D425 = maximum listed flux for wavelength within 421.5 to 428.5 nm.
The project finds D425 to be 28.92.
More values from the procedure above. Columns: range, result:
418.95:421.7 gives 26.82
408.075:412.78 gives 37.22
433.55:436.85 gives 47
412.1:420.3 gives 30.86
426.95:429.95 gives 28.64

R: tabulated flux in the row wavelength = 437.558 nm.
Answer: 30.63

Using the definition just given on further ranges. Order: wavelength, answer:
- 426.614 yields 26.79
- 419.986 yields 23.74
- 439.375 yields 28.99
